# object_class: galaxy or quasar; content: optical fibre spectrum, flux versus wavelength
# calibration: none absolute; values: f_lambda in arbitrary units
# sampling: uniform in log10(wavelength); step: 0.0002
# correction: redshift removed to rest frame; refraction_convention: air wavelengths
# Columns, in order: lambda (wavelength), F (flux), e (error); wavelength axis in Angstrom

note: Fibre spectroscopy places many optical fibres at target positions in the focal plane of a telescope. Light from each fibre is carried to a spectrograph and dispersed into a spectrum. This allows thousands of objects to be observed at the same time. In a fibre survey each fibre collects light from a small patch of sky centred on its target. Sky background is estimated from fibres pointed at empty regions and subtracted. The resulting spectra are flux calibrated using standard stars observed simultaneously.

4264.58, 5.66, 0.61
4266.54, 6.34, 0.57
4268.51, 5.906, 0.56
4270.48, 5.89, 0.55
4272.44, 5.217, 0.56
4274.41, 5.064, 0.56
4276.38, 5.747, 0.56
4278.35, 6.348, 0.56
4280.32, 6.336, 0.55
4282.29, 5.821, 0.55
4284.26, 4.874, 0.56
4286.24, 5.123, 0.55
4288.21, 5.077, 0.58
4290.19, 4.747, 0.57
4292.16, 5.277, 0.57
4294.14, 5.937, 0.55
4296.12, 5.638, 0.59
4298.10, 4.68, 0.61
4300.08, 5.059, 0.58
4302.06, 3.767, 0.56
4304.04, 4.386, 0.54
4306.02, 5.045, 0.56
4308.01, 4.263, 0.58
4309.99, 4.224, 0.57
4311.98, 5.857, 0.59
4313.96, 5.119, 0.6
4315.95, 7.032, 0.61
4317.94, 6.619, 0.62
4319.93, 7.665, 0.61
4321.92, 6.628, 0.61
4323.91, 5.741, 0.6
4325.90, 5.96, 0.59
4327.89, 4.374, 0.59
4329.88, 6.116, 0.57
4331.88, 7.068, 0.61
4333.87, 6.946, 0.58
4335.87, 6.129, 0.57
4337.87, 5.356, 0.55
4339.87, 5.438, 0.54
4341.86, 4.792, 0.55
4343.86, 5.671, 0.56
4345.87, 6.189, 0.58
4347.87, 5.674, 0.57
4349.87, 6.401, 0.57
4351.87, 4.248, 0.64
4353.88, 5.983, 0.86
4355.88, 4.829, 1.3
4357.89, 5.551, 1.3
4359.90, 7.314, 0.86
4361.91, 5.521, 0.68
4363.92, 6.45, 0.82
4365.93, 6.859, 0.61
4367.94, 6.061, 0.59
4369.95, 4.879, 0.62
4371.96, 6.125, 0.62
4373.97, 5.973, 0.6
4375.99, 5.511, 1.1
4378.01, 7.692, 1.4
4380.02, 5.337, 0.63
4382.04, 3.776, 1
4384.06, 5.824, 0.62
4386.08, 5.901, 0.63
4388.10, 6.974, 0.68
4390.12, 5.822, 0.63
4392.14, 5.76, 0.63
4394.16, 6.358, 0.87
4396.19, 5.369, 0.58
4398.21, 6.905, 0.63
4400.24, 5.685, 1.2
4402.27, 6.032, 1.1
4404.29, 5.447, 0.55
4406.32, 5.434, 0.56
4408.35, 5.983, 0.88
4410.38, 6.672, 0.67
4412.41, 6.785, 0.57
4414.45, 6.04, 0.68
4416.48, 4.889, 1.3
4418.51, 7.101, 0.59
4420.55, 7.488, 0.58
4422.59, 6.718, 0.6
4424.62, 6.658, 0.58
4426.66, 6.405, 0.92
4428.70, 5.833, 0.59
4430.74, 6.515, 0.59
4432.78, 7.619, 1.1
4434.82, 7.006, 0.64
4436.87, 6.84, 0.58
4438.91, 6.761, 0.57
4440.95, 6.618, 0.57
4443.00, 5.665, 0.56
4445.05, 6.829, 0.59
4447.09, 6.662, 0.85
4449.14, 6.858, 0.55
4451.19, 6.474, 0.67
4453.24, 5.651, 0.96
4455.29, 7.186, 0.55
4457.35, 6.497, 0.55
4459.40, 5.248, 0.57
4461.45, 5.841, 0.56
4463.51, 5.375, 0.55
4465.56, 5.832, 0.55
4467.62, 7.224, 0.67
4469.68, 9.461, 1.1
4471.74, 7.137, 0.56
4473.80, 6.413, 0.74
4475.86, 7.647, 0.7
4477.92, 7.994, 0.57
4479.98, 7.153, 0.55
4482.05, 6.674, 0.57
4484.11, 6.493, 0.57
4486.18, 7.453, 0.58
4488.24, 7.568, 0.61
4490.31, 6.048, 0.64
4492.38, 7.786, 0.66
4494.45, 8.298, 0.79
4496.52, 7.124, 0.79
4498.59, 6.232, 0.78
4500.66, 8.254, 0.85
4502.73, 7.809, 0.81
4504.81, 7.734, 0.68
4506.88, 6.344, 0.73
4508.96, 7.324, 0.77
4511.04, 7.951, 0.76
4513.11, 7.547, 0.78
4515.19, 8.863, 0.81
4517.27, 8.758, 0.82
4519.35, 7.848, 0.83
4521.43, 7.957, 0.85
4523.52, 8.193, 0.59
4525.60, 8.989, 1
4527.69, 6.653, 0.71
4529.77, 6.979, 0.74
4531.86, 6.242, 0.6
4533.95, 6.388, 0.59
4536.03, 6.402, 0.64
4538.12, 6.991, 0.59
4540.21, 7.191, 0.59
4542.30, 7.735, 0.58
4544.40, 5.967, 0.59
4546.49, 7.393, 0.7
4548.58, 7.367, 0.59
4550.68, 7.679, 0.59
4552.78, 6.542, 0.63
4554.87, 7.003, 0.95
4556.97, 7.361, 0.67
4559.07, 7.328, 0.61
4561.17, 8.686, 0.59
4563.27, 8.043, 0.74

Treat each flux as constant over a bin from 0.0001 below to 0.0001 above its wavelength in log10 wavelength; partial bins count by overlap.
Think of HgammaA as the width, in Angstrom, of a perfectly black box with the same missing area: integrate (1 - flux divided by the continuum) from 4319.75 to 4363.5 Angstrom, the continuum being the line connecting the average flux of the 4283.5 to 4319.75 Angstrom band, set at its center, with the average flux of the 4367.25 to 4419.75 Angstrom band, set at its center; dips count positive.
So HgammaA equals -2.7 Angstrom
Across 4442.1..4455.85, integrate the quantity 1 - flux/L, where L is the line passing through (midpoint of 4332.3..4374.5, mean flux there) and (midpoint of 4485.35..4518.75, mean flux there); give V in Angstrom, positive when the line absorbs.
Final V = 1.0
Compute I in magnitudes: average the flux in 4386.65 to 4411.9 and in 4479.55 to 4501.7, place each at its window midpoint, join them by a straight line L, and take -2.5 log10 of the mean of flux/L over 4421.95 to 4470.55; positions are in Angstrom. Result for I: 0.01 mag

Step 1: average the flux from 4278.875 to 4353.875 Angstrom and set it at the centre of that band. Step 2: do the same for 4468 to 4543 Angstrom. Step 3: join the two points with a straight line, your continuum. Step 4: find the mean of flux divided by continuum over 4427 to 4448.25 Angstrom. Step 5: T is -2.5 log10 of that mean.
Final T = 0.021 mag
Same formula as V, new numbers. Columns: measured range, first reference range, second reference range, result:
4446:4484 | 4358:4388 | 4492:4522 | 2.32 Angstrom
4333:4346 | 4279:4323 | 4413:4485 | -0.02 Angstrom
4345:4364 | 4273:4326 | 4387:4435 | 0.32 Angstrom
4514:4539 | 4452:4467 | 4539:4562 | -2.16 Angstrom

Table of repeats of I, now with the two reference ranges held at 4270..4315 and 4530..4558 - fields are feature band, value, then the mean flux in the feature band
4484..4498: -0.11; 7.27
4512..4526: -0.22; 8.28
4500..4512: -0.13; 7.54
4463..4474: -0.10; 7.02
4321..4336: -0.13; 6.12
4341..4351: -0.03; 5.74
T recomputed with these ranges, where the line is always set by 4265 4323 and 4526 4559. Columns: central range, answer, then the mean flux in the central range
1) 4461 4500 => -0.072 mag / 7.07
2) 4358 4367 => -0.091 mag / 6.43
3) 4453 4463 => 0.069 mag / 6.08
